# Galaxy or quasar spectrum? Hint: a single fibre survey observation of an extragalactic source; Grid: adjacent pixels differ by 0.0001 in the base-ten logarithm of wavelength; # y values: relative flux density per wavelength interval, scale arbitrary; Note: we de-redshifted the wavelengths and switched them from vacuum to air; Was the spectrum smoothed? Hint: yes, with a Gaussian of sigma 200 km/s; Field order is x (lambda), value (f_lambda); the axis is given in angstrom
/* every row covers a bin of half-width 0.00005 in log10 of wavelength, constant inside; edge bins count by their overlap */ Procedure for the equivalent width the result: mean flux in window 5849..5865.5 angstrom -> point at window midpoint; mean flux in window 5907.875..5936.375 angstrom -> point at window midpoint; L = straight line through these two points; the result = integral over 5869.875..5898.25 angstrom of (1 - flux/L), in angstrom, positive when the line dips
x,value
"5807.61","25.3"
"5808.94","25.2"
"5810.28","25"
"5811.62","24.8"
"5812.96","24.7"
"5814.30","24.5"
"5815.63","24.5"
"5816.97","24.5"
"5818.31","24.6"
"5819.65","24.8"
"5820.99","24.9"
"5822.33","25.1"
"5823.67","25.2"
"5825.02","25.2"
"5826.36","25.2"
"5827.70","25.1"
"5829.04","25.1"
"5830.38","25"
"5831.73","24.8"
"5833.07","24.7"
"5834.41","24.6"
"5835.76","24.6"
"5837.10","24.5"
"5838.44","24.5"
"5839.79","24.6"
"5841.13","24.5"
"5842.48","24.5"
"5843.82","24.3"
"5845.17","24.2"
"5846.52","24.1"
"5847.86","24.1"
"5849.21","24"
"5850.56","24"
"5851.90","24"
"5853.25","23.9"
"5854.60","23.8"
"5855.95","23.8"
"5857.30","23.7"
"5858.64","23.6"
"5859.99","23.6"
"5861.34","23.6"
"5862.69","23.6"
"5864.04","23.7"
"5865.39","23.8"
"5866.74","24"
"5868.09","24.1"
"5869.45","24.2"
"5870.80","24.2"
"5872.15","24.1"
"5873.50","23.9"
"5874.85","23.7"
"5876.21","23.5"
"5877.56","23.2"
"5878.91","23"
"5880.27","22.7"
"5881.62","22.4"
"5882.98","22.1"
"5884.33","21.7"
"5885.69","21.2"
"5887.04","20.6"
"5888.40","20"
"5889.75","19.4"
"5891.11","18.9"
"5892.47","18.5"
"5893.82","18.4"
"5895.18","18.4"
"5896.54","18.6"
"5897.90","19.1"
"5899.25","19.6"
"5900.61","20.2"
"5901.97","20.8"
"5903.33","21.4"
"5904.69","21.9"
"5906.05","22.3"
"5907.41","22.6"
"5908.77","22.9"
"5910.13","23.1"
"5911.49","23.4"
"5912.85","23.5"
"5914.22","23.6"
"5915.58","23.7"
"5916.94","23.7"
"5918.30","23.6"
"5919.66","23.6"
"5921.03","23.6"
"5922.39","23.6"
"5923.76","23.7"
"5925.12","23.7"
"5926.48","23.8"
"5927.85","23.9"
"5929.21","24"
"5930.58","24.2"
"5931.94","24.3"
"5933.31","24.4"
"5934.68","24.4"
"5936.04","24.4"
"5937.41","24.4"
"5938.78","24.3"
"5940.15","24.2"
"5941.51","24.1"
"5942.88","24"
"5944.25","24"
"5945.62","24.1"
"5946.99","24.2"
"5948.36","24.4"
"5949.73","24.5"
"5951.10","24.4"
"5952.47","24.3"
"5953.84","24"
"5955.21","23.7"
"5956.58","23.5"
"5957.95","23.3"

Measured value 2.9 angstrom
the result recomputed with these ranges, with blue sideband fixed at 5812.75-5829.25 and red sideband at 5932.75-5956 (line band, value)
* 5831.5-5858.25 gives 0.6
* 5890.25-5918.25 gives 3.6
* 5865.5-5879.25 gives 0.4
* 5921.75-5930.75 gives 0.2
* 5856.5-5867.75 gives 0.4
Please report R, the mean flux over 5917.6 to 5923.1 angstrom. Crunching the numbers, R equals 23.6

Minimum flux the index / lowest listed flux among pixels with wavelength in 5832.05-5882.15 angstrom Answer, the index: 22.4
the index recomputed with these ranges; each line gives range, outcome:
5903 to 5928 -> 21.4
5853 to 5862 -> 23.6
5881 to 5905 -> 18.4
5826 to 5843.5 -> 24.5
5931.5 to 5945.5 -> 24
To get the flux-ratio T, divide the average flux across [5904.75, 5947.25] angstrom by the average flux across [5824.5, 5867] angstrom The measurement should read 0.98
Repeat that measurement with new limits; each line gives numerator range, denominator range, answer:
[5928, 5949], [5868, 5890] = 1.07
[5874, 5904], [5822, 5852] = 0.85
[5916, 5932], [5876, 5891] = 1.10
